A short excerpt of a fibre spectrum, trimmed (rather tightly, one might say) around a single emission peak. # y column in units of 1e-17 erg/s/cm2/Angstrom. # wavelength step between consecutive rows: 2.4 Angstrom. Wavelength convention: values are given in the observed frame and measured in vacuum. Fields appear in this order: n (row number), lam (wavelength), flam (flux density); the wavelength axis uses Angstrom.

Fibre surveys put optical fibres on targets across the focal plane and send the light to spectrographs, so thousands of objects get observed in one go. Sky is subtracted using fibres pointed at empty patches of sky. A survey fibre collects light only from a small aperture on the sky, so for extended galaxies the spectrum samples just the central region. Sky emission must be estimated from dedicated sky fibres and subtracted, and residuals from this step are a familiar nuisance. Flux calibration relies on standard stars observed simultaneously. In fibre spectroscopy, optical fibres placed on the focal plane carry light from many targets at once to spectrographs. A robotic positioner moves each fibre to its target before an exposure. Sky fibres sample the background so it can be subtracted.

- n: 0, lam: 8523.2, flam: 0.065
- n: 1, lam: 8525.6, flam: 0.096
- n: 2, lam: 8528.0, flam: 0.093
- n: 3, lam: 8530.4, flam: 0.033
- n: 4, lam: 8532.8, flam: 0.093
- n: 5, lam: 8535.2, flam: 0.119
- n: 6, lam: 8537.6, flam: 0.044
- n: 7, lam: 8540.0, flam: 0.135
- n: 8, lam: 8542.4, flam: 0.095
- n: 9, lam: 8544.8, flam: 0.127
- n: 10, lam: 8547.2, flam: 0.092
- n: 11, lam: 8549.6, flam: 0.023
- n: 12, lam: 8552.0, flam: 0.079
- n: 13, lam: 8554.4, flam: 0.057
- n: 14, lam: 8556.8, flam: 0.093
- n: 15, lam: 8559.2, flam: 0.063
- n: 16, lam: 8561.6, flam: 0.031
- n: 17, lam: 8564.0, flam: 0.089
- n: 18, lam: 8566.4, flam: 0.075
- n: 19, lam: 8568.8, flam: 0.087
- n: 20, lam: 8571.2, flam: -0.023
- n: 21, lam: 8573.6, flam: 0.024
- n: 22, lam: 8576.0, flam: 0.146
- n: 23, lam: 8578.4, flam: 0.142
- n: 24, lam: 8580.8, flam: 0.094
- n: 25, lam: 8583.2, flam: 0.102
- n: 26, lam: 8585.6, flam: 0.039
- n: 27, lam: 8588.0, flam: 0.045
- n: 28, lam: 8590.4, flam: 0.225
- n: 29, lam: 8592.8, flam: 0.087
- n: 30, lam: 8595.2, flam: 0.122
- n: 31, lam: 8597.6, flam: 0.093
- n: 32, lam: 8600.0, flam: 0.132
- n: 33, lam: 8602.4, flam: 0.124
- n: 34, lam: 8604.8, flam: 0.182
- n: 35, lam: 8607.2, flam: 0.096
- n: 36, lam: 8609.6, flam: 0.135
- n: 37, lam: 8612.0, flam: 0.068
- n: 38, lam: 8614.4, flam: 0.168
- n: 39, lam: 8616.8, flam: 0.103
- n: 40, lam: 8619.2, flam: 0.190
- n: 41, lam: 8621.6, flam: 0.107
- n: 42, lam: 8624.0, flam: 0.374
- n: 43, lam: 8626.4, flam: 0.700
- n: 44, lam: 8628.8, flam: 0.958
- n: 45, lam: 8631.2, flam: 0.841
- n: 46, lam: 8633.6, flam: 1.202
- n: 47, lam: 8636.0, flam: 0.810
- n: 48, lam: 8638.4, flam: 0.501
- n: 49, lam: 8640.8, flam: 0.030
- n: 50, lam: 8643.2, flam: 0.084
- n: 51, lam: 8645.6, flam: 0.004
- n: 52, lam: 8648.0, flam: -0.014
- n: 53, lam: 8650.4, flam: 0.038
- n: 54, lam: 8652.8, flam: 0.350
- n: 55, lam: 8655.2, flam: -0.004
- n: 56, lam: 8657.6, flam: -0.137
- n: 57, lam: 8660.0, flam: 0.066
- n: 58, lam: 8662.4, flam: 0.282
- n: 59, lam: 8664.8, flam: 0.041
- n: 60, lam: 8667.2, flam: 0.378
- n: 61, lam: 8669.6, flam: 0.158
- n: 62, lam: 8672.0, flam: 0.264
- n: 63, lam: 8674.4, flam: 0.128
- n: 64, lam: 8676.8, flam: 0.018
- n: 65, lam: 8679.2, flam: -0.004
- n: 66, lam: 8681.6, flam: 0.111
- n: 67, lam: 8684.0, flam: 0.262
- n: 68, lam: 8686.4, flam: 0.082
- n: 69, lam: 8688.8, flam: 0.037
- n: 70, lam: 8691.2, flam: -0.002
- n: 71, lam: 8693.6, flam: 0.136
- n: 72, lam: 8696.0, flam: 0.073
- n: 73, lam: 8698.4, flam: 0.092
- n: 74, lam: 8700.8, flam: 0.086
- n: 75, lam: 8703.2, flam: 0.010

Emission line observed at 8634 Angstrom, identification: [O II]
